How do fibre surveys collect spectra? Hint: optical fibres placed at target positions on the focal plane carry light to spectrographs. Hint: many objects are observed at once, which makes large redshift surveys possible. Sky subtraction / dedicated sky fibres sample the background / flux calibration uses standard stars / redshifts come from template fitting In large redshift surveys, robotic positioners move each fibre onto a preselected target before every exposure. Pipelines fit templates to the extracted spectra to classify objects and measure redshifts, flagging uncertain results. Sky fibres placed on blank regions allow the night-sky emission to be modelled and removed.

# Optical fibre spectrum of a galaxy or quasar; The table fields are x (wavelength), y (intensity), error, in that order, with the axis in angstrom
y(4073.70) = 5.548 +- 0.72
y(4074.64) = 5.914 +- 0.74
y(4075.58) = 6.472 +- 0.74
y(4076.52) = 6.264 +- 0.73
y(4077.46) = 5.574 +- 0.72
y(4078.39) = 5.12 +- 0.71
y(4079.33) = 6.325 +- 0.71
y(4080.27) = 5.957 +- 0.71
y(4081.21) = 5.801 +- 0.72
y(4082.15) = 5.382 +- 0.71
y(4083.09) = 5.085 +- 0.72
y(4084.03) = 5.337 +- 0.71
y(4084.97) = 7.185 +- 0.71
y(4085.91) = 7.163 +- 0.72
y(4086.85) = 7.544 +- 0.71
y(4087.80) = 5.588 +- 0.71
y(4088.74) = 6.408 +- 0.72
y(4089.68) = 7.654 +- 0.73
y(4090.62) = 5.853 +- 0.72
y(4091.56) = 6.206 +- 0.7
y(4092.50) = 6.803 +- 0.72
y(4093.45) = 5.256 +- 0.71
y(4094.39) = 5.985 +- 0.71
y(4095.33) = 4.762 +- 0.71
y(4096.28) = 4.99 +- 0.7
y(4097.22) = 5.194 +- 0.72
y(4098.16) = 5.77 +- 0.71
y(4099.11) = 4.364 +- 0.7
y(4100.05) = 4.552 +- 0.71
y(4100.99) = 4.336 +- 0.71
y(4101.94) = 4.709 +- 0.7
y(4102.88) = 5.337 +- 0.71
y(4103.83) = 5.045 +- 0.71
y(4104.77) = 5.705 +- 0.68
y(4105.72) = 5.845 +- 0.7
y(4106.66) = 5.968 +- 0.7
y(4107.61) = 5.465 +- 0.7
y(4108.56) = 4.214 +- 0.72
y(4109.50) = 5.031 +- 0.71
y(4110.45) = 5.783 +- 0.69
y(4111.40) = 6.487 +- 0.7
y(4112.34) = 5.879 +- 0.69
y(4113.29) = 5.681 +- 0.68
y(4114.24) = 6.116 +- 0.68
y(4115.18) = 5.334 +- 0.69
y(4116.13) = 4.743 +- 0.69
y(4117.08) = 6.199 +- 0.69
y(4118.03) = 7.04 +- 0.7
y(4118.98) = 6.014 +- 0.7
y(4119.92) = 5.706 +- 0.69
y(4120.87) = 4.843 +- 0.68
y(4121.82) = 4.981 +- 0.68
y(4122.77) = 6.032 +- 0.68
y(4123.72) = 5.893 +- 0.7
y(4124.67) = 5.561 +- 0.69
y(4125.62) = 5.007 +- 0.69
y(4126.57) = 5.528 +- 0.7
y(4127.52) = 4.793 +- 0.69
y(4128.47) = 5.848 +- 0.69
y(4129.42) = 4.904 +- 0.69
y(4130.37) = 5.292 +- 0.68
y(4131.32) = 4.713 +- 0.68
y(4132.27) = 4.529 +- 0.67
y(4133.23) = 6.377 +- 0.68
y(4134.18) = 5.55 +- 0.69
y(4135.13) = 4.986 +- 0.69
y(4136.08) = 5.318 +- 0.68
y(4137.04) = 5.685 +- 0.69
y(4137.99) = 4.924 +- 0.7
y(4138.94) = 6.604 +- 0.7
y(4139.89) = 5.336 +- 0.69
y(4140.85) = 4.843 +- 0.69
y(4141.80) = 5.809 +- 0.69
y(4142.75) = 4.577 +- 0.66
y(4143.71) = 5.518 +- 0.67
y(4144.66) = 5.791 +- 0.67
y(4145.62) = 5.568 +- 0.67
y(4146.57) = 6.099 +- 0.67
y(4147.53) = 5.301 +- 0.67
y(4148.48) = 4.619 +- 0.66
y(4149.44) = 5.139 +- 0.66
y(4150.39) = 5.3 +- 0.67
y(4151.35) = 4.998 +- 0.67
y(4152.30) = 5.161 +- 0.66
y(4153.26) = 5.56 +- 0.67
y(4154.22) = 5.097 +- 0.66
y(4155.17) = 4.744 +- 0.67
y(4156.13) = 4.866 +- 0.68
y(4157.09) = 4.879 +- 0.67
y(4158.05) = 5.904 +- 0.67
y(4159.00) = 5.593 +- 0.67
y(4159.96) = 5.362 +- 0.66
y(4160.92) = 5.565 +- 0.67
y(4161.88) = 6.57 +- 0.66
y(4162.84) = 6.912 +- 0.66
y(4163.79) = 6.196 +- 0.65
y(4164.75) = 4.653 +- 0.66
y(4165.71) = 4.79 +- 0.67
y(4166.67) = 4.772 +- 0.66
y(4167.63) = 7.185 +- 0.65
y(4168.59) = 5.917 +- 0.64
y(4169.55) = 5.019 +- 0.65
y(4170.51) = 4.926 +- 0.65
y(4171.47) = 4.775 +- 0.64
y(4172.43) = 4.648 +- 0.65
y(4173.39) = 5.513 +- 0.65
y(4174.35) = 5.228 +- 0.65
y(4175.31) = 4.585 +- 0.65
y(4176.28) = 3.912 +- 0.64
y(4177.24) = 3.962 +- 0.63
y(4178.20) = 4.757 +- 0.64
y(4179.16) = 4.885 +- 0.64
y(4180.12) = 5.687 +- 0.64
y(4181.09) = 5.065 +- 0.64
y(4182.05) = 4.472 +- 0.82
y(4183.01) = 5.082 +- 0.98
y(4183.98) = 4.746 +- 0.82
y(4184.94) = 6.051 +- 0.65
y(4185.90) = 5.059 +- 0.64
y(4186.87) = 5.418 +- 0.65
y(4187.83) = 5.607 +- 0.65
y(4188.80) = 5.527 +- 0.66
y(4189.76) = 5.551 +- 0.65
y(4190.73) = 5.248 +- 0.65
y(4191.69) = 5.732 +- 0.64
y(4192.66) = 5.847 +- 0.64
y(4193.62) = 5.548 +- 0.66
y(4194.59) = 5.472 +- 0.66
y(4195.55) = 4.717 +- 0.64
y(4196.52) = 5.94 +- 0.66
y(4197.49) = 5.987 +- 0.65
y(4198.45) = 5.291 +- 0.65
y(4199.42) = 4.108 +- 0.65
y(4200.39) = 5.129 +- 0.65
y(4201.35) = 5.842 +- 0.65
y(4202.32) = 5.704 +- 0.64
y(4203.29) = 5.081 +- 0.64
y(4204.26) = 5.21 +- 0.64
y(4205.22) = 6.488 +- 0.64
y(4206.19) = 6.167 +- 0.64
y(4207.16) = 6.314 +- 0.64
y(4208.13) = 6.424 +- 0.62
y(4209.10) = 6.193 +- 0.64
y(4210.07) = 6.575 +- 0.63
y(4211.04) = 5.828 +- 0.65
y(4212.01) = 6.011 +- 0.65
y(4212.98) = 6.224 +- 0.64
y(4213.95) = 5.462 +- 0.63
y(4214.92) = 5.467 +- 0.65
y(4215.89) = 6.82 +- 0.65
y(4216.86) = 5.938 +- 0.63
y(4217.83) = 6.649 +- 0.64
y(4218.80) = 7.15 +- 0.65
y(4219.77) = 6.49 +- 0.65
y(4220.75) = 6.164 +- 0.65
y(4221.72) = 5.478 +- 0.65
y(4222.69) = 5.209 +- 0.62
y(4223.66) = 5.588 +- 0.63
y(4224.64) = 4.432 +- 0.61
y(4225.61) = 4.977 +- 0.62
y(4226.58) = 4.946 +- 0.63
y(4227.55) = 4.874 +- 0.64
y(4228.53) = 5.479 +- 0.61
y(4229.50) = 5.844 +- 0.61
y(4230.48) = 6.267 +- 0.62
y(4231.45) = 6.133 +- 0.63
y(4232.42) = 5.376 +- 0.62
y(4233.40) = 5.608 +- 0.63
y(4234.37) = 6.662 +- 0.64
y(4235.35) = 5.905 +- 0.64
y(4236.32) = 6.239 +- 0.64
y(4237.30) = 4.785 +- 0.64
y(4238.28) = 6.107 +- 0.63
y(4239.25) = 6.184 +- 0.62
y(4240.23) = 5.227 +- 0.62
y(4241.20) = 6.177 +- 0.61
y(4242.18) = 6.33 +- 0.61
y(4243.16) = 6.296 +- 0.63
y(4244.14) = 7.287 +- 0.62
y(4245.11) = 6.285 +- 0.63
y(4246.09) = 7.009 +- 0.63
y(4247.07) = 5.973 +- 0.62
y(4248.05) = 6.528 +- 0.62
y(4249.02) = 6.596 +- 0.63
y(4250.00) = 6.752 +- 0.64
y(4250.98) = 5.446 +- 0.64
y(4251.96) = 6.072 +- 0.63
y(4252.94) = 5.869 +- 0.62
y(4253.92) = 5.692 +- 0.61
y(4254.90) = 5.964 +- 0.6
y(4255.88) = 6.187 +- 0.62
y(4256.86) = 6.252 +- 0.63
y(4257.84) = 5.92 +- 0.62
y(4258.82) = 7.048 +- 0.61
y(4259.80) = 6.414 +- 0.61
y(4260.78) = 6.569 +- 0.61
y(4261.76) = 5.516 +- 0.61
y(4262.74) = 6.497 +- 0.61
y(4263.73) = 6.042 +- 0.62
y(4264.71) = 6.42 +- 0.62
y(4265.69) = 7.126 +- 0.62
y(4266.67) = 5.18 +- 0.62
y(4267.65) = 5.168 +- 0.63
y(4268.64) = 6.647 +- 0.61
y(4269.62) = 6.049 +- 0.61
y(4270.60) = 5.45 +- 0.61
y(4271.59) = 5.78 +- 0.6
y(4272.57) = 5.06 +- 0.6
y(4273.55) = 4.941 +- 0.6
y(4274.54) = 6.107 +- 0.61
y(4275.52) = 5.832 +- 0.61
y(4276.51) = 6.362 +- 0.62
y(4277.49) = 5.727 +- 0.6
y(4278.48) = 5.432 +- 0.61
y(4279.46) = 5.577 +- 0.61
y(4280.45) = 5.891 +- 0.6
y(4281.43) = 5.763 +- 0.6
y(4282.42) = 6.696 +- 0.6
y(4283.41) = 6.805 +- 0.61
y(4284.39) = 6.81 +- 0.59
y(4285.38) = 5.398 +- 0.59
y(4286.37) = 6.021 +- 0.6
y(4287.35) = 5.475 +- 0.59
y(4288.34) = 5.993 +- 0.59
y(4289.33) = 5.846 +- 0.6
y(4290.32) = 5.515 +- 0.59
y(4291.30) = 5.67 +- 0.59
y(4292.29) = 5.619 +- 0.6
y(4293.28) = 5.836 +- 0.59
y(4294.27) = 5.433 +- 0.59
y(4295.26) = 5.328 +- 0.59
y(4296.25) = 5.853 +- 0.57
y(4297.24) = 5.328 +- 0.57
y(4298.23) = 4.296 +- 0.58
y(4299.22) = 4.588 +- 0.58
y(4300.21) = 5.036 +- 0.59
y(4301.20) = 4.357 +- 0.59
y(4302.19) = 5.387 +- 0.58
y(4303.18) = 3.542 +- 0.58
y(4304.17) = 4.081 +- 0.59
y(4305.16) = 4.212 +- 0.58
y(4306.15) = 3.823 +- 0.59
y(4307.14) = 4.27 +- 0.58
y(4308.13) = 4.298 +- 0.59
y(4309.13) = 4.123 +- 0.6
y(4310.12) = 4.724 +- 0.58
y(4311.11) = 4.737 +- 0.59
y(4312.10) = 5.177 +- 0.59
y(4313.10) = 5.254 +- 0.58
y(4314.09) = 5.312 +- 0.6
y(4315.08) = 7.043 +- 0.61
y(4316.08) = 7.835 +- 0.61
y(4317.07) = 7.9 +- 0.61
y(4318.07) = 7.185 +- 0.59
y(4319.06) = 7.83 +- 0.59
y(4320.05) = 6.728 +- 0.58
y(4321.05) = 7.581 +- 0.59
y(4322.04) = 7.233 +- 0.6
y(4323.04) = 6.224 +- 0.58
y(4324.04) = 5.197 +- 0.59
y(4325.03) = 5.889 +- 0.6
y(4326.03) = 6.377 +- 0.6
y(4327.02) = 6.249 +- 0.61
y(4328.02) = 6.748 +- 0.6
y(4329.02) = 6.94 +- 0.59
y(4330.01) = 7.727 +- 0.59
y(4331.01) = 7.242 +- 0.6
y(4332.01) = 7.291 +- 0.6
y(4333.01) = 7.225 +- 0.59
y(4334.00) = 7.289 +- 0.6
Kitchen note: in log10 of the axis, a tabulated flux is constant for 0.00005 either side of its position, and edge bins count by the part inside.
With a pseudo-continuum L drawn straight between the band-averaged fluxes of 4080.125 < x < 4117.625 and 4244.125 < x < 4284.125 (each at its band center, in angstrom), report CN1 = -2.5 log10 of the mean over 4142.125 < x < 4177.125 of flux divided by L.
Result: 0.102 mag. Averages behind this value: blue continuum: 5.67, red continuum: 6.09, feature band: 5.3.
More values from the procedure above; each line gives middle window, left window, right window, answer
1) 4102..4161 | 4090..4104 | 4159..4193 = -0.02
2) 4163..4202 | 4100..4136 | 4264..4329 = 0.06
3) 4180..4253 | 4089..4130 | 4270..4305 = -0.05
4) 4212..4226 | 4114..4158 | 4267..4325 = -0.07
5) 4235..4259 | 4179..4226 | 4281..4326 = -0.10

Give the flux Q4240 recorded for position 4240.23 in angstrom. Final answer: 5.227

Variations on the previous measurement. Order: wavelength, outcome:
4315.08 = 7.043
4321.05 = 7.581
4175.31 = 4.585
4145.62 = 5.568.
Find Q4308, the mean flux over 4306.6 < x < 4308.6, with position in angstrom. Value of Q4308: 4.28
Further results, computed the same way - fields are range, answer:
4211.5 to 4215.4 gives 5.79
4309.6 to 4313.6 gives 4.97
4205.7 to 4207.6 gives 6.23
